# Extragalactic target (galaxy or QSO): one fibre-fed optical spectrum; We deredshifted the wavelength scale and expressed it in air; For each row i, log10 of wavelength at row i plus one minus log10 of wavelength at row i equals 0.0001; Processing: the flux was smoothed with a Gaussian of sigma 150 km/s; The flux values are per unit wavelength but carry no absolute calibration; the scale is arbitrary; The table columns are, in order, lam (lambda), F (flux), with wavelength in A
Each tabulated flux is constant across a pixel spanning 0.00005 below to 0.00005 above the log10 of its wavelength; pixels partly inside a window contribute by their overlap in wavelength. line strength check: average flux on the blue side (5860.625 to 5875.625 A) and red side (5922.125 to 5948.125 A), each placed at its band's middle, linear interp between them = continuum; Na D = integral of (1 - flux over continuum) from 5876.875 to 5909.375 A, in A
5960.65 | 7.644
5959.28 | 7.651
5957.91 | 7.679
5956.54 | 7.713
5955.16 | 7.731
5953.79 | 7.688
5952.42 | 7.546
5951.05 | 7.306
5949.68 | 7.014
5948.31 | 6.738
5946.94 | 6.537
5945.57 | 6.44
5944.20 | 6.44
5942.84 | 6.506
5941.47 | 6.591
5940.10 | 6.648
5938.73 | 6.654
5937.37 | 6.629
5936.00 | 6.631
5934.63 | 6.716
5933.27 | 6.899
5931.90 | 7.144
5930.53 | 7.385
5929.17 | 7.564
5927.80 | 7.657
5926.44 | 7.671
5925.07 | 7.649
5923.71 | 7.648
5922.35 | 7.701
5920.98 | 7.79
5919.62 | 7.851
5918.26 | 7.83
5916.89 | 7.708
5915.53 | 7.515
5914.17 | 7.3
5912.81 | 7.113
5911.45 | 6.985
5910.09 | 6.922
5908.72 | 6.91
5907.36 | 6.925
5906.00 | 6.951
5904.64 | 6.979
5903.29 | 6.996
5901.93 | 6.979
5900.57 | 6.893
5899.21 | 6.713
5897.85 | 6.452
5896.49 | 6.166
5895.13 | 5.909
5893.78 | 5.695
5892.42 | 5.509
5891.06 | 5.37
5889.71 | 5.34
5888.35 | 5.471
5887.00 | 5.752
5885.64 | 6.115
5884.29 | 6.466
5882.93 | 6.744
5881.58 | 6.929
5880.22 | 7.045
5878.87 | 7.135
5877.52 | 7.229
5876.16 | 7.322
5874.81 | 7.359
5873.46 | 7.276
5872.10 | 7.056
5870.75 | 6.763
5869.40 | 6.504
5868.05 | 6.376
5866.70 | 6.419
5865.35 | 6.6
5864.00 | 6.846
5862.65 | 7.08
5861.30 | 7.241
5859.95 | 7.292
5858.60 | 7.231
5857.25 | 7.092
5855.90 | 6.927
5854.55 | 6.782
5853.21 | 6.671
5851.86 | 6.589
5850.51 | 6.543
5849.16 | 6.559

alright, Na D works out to 2.22 A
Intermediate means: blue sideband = 6.87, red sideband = 6.99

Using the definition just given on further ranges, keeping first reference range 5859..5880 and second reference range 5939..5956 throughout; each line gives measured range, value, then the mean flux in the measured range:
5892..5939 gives -0.6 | 7.04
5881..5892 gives 1.5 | 6.01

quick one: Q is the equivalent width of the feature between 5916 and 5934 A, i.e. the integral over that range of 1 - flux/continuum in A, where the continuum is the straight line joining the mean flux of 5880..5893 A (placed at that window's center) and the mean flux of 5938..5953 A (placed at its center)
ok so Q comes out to -2.9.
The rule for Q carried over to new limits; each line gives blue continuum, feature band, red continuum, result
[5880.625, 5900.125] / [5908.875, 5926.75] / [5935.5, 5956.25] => -2.8 A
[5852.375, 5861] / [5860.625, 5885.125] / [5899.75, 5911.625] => 0.3 A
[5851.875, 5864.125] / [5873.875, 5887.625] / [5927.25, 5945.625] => 0.3 A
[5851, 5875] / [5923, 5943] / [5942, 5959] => 0.0 A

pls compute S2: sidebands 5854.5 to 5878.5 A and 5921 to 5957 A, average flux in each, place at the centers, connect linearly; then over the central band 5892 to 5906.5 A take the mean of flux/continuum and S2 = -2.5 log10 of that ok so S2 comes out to 0.09 mag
